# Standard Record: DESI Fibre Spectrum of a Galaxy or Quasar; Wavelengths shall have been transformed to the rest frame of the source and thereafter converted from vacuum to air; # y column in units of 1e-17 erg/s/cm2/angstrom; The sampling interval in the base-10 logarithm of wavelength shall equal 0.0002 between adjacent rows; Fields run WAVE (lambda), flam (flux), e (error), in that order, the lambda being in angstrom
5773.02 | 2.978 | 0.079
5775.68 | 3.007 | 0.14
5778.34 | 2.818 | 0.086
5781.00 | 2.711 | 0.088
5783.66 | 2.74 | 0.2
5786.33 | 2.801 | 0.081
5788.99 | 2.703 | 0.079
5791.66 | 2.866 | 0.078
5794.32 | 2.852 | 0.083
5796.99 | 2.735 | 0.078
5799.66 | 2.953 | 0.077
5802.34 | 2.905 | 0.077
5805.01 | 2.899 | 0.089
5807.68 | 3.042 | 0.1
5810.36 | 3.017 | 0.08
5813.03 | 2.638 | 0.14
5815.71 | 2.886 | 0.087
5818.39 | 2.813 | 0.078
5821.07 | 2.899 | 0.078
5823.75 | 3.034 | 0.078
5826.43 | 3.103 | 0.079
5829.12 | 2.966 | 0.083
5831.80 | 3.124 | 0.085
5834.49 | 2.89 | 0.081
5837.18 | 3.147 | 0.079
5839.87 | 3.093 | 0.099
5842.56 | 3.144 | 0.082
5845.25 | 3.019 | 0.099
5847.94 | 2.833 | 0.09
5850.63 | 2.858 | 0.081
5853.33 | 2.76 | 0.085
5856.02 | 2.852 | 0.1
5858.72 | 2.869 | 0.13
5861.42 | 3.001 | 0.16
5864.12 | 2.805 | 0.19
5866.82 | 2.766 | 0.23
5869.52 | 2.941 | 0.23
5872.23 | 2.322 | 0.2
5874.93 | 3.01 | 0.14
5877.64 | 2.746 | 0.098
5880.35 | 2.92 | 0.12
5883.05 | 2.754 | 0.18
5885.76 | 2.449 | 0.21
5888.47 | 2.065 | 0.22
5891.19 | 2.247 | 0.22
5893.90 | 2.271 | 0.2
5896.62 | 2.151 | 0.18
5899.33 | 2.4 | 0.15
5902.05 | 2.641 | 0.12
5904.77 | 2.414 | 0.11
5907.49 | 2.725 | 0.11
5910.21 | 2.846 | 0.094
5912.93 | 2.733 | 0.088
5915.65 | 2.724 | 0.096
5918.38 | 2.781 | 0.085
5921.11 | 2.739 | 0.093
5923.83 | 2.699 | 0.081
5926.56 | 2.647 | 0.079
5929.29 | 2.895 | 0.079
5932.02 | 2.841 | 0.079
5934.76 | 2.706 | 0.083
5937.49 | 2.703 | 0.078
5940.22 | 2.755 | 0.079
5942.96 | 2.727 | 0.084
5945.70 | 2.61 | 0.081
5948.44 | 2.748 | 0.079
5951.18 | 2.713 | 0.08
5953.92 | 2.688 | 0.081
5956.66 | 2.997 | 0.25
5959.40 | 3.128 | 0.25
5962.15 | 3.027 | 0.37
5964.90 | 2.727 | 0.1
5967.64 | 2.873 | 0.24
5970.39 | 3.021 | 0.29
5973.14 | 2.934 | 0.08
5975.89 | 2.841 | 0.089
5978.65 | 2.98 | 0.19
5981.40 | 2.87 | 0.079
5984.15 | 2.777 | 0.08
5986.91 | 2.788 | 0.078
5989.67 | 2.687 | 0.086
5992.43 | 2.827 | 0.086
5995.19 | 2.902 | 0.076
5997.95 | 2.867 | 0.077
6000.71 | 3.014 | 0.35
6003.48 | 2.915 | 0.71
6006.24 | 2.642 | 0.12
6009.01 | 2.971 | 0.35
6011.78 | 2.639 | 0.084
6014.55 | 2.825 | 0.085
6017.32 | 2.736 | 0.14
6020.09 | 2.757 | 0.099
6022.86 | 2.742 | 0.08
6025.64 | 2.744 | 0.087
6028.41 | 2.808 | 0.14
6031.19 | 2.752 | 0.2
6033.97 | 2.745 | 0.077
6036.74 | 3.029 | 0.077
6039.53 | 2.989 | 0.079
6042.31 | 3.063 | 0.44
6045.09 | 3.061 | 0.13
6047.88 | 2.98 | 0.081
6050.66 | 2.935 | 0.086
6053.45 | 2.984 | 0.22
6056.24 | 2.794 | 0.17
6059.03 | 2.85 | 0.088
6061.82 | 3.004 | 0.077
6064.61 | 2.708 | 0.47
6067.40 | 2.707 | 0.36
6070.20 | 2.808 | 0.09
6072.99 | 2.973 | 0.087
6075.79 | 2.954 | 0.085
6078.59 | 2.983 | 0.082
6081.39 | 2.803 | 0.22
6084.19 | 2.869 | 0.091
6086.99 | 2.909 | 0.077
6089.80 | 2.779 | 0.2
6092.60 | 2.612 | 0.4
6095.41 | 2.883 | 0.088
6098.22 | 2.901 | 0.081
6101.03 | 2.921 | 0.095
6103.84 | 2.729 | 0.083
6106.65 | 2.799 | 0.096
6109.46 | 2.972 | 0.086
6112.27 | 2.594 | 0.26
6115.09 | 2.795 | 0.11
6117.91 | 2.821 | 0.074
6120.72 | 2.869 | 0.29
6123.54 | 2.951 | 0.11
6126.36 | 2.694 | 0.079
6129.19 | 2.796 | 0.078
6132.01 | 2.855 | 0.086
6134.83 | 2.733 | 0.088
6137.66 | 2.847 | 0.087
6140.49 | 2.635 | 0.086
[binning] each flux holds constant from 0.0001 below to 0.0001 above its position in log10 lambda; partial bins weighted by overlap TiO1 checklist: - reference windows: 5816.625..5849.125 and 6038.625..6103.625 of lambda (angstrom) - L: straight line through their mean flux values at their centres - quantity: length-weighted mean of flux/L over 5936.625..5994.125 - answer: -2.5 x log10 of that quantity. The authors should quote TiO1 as 0.040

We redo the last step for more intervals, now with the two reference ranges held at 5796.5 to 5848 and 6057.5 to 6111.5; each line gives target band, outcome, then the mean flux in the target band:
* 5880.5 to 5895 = 0.22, 2.41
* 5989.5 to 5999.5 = 0.02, 2.84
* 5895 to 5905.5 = 0.22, 2.4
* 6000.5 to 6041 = 0.02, 2.82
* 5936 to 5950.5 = 0.08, 2.71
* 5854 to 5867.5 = 0.03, 2.86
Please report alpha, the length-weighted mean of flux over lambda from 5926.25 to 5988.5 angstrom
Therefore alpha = 2.83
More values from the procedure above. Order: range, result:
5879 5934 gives 2.6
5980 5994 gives 2.79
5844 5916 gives 2.67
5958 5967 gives 2.95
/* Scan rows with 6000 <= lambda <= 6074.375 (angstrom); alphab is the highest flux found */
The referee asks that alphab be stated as 3.063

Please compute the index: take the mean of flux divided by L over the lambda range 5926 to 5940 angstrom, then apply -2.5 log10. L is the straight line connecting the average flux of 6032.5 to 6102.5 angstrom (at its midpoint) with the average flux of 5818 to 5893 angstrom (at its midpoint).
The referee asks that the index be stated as 0.034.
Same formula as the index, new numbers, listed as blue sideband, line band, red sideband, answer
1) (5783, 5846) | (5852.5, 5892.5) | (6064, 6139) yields 0.08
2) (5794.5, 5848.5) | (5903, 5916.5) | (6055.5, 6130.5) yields 0.09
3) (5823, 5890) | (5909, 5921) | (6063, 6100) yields 0.03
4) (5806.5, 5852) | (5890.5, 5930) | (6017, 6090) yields 0.13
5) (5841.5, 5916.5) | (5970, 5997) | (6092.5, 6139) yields -0.04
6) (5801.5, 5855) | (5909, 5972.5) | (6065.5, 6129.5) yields 0.04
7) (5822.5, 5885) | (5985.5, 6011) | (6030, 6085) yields 0.02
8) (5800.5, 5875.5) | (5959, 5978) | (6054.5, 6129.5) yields -0.02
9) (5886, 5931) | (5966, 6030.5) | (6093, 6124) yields -0.06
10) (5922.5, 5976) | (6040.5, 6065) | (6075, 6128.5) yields -0.04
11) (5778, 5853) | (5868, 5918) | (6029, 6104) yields 0.13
